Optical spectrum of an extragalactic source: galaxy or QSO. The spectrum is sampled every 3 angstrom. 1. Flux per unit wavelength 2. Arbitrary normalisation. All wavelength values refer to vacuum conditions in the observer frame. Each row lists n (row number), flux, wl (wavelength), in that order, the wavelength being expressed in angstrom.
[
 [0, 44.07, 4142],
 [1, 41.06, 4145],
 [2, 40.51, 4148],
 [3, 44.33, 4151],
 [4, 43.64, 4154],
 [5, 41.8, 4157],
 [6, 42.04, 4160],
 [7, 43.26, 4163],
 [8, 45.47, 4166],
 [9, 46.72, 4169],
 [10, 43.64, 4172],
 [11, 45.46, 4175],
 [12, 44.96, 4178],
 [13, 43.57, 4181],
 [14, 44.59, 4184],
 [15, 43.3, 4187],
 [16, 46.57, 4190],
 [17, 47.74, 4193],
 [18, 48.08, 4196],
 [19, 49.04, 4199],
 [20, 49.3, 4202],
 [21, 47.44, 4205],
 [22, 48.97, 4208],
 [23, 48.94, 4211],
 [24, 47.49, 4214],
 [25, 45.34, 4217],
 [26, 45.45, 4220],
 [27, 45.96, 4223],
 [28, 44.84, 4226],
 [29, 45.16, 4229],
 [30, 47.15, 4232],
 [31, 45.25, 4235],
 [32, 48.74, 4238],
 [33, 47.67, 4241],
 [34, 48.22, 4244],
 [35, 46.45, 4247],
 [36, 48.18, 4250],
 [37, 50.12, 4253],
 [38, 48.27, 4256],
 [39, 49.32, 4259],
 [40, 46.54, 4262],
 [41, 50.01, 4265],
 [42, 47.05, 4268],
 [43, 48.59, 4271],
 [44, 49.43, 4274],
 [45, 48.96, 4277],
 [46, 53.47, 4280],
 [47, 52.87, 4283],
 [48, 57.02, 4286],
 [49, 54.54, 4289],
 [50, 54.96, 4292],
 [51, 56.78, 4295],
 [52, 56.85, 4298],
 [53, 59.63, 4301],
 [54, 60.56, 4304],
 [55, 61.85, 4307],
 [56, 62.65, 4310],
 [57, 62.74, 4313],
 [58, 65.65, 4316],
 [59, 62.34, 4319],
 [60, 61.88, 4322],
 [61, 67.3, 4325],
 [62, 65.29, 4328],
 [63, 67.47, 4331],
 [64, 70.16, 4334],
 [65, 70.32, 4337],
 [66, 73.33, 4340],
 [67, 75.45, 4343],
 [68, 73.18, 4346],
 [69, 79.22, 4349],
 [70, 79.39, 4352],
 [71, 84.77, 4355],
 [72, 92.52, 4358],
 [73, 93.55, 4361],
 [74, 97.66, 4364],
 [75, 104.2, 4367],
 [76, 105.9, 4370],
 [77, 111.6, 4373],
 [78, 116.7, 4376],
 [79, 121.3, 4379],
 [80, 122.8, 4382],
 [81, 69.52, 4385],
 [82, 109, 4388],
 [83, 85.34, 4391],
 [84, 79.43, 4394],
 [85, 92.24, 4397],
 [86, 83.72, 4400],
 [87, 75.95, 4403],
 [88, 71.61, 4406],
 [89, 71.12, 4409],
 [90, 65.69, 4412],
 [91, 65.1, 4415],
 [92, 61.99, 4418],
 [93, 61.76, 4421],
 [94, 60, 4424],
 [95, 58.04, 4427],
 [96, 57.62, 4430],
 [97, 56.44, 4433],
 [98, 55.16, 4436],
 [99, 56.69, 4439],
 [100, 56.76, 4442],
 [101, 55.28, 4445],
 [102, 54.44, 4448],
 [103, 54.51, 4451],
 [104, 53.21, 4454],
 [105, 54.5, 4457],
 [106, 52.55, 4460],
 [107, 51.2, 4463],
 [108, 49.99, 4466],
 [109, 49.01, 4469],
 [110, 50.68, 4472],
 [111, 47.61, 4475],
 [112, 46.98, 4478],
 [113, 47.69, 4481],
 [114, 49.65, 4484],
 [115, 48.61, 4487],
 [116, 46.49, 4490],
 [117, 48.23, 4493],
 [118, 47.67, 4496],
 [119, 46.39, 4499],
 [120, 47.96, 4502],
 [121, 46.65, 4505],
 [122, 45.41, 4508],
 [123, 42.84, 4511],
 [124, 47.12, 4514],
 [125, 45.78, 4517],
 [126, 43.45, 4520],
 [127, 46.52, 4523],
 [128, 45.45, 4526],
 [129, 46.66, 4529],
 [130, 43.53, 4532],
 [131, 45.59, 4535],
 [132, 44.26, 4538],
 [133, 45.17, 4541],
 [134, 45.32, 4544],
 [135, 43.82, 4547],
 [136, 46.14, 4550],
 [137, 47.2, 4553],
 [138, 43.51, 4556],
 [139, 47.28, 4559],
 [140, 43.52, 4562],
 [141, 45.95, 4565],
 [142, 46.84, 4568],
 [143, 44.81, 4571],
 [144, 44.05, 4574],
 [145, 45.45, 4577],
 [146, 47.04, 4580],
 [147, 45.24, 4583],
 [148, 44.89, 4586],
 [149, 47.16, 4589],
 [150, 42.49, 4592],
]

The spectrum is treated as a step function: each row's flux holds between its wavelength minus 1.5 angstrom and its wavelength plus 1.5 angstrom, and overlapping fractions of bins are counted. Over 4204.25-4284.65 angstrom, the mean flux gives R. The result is 48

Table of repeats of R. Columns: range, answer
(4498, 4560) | 45.5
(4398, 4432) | 66.8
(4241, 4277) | 48.4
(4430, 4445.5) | 56.3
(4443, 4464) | 53.8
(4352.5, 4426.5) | 87.1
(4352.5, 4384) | 104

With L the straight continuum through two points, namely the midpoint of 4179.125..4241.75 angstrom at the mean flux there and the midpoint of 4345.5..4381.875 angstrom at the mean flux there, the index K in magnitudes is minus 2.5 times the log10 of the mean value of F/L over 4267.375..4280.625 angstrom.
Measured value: 0.35 mag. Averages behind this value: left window 46.7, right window 98.3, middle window 49.4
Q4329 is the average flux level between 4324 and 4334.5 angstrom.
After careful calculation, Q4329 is 67.3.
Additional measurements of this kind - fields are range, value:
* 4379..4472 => 67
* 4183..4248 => 46.9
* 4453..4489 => 50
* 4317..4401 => 86.2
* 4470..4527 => 46.9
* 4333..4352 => 74.2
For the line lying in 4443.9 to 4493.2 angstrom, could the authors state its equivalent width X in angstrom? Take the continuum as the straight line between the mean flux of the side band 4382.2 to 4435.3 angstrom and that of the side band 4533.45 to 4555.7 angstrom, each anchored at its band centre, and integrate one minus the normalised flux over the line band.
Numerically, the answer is 8.2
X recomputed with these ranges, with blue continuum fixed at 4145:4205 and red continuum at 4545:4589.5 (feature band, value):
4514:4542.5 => 0.1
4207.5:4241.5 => -1.3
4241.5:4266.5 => -1.8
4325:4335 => -4.9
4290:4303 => -3.5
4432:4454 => -4.9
